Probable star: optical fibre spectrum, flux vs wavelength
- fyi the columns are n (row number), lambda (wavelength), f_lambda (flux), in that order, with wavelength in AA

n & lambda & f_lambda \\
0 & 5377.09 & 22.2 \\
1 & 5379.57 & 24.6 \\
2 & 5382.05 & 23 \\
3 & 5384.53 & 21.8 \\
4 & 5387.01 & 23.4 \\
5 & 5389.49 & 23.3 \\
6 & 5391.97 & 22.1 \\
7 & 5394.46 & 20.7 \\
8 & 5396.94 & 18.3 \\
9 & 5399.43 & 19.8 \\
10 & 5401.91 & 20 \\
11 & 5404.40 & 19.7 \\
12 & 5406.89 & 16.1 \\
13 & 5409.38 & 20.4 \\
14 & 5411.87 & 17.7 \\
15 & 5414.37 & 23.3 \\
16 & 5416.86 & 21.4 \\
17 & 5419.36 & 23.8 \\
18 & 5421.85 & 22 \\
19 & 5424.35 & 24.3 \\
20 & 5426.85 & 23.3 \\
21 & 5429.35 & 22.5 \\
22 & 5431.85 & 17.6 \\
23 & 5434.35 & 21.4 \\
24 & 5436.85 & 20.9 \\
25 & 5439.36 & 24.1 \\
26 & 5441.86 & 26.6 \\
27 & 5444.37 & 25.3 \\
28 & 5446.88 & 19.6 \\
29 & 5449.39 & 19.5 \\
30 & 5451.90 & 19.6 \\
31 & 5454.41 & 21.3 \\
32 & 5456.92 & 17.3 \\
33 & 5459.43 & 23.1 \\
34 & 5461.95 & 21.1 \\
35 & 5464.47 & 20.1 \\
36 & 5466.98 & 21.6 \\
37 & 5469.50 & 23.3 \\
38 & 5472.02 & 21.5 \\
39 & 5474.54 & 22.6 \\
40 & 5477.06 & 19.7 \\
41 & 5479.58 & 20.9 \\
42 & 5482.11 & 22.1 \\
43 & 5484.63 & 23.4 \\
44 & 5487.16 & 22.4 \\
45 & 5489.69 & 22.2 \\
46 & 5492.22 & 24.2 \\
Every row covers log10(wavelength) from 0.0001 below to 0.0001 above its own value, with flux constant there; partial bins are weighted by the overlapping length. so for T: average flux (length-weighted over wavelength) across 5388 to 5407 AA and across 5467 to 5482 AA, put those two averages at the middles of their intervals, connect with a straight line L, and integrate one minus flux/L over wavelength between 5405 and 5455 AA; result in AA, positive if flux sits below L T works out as -1.6 AA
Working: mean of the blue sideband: 20.3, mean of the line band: 21.5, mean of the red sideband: 21.6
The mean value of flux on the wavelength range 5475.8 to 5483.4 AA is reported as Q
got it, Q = 20.9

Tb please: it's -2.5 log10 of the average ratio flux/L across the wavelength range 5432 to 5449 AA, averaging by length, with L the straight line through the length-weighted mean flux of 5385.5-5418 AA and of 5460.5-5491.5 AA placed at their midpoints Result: -0.06 mag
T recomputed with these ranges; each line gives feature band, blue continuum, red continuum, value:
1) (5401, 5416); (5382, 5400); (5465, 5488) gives 1.4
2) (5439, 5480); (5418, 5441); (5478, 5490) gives 1.2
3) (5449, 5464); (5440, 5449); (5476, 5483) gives 1.5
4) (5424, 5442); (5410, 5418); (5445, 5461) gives -1.5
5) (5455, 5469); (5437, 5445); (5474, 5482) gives 1.1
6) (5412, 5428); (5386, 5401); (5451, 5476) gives -1.1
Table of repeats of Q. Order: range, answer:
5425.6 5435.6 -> 21.2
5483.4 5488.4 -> 22.9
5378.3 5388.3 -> 23.2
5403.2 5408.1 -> 17.9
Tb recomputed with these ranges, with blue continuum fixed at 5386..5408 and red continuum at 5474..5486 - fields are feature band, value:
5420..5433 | -0.062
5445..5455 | 0.051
